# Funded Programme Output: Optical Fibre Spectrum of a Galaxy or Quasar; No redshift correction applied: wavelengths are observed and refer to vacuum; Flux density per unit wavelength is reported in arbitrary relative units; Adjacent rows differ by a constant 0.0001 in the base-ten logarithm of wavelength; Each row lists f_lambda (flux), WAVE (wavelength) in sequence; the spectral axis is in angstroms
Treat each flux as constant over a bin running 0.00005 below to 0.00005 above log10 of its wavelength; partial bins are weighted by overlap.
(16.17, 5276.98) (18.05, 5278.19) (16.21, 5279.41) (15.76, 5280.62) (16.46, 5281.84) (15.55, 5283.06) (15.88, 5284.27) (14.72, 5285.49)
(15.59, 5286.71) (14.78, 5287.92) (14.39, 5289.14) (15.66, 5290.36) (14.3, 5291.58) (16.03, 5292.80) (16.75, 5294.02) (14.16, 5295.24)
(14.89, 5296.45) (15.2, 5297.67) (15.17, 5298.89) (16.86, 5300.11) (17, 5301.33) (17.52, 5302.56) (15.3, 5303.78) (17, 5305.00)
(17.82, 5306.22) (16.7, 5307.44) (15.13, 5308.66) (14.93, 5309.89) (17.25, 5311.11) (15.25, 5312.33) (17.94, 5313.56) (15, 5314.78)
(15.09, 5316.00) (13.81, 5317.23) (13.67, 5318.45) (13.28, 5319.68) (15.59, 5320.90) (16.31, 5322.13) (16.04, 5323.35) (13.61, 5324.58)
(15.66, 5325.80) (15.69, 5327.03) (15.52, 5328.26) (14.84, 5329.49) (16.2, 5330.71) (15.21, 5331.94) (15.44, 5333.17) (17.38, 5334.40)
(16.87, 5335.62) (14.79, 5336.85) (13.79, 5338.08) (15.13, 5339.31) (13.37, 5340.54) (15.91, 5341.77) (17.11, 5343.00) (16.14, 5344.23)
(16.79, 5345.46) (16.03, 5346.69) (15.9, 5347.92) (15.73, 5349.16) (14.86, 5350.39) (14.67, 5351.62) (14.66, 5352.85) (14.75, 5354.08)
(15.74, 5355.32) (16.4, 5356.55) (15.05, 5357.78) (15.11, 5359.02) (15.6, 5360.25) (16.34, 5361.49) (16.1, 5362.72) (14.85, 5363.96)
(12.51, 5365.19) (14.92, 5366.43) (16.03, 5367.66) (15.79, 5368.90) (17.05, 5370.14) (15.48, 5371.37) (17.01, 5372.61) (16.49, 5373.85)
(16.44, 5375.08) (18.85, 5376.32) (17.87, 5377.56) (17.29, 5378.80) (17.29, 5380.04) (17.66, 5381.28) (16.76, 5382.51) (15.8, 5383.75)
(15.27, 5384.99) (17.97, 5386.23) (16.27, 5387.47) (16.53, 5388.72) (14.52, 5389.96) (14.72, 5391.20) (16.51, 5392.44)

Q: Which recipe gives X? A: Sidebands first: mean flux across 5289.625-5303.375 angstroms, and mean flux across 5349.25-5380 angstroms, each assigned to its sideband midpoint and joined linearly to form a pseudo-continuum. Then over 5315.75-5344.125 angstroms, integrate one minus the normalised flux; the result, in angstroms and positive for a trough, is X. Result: 1.0 angstroms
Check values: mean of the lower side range 15.8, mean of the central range 15.2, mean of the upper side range 15.9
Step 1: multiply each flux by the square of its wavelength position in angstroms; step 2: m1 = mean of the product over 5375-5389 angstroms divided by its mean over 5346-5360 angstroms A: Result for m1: 1.12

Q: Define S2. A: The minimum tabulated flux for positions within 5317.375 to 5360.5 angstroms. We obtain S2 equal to 13.28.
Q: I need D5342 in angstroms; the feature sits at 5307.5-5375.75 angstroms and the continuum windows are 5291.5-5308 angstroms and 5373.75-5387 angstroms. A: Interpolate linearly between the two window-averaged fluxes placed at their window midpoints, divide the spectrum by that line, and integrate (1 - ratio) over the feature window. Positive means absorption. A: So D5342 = 4.5 angstroms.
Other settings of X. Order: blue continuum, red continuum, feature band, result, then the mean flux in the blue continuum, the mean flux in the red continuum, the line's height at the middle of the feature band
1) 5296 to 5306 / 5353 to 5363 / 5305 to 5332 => 0.82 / 16.2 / 15.6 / 16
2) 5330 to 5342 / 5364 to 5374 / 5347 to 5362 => 0.09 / 15.4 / 15.6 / 15.5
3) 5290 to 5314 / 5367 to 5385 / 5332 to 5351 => 0.89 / 16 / 16.8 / 16.4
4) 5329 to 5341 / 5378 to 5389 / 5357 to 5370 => 0.70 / 15.3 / 16.8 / 16.2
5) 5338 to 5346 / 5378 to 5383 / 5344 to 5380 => 1.24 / 15.6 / 17.3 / 16.5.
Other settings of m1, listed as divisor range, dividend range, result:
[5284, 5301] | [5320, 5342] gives 1.02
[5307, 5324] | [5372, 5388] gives 1.13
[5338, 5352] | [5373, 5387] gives 1.11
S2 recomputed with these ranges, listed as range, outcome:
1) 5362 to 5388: 12.51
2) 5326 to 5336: 14.84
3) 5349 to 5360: 14.66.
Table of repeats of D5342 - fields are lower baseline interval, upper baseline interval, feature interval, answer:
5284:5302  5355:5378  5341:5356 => 0.2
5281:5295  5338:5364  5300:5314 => -1.0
